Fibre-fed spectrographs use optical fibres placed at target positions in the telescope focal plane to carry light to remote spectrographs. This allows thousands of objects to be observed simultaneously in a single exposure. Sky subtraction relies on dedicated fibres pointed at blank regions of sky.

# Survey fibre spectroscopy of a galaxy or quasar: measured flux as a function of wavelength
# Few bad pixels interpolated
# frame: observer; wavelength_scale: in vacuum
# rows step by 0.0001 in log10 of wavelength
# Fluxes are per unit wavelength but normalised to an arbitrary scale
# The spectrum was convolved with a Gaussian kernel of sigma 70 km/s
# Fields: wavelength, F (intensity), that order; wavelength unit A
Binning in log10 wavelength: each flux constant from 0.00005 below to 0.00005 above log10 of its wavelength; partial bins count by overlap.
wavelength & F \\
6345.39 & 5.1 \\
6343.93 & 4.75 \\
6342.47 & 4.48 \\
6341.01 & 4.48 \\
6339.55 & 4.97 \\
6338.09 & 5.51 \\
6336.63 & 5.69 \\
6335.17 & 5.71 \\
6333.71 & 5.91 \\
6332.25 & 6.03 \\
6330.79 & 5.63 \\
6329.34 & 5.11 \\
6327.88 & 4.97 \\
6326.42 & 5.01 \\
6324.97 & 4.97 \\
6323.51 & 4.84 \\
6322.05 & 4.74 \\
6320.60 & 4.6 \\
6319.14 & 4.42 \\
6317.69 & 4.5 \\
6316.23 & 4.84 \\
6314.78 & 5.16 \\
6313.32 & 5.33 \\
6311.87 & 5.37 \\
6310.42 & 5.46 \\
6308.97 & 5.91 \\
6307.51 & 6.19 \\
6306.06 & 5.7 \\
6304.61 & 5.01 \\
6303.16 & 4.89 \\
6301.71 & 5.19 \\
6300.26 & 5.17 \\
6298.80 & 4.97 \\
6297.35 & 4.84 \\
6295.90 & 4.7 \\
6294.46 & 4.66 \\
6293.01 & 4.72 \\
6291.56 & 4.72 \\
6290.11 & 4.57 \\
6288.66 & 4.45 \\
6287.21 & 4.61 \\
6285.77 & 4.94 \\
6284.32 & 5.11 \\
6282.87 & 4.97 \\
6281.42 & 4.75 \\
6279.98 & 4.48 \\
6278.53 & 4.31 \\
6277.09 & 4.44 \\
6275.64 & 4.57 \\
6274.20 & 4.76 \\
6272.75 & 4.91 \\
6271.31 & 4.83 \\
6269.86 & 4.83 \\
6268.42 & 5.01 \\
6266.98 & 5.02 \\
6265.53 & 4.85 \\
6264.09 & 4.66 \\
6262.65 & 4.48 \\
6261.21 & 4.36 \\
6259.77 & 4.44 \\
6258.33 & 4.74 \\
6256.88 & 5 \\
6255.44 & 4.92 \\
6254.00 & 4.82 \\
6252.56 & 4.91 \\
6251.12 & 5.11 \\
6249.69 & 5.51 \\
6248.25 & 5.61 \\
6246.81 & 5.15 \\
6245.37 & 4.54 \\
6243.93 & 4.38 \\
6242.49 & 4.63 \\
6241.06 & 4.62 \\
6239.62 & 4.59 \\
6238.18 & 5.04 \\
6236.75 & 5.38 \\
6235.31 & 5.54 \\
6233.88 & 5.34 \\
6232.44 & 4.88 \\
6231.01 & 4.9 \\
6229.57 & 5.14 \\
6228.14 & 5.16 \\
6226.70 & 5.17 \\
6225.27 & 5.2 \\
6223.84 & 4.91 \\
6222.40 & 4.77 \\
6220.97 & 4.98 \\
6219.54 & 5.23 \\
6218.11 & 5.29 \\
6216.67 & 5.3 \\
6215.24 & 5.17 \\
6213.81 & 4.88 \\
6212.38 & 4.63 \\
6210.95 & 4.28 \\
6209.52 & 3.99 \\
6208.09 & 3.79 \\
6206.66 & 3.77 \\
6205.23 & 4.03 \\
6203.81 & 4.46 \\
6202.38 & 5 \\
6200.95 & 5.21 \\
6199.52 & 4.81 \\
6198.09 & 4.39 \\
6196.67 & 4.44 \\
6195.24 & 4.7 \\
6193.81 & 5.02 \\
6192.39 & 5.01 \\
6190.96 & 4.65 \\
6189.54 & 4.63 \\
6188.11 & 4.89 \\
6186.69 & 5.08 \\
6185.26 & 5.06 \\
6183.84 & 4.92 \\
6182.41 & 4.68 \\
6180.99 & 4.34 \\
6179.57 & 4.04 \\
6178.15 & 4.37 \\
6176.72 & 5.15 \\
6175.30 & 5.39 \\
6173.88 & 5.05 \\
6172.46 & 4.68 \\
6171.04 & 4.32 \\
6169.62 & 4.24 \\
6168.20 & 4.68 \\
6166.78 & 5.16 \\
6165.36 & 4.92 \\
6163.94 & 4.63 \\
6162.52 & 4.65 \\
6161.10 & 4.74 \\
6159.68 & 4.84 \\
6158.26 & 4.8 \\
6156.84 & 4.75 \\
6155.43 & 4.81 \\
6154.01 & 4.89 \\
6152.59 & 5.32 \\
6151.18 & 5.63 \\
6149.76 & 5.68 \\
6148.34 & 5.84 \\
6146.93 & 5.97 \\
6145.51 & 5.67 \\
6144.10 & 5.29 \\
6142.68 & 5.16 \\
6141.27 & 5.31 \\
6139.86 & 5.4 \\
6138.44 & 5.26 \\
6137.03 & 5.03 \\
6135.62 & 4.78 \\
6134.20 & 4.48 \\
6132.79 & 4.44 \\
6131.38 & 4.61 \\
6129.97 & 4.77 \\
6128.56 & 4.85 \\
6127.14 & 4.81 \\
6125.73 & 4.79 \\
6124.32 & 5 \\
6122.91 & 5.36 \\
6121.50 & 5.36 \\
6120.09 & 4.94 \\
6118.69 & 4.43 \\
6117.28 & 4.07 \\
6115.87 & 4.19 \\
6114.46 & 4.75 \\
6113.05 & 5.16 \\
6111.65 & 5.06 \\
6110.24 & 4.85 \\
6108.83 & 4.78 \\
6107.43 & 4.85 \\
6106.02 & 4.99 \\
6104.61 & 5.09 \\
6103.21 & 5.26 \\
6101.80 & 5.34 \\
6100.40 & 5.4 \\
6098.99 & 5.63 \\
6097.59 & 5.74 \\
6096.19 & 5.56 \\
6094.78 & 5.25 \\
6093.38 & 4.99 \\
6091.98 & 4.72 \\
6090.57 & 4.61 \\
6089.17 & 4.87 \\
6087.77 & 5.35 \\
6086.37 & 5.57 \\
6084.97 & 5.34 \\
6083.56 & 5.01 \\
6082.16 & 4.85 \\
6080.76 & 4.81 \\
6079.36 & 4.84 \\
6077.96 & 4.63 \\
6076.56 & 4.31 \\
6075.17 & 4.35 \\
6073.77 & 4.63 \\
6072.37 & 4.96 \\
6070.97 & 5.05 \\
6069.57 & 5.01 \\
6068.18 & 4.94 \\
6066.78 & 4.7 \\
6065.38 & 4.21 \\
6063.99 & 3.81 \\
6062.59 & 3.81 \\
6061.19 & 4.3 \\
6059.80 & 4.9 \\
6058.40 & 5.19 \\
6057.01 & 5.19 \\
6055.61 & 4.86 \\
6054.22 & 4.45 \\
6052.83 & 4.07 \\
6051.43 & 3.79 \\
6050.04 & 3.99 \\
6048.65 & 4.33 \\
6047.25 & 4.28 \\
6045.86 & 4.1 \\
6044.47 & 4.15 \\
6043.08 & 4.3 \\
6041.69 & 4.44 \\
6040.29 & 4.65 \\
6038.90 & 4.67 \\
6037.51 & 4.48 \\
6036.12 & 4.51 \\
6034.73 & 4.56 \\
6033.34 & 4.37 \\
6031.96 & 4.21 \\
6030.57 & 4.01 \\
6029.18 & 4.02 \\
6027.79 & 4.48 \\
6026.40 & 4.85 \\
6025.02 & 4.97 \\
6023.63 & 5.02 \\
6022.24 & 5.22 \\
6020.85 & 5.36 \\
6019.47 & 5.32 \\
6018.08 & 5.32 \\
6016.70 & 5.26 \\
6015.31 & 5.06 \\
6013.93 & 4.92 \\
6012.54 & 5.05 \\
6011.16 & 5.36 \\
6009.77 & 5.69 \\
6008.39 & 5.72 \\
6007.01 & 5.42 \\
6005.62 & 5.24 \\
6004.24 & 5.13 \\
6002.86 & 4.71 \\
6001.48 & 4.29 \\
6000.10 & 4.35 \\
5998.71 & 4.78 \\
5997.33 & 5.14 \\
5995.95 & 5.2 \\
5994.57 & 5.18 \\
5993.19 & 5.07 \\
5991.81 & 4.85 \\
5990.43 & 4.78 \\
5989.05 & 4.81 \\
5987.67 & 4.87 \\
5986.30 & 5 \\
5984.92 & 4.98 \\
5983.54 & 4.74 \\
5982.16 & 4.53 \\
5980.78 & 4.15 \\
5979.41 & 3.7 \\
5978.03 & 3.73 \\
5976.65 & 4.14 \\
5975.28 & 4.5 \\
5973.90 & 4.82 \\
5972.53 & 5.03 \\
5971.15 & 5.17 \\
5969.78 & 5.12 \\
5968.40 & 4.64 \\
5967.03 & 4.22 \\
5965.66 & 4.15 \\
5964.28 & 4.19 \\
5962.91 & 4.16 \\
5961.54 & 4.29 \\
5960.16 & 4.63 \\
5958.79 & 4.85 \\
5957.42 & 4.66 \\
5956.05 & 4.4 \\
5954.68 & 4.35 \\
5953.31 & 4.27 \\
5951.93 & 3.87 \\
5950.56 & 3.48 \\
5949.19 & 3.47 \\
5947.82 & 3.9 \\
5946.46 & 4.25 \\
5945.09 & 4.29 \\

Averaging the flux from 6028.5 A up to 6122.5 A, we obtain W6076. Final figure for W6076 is 4.72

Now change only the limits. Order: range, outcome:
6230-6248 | 4.94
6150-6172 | 4.84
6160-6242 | 4.79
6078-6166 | 5.03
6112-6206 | 4.88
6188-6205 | 4.74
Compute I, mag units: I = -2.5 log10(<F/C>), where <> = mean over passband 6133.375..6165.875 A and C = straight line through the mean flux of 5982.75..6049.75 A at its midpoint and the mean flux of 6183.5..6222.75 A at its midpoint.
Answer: -0.082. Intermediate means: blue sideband 4.81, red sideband 4.73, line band 5.12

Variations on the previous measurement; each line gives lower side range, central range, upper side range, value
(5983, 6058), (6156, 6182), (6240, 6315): 0.03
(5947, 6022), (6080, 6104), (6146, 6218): -0.09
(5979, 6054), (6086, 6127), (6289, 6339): -0.04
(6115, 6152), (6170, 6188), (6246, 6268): 0.05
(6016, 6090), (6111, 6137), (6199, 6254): -0.01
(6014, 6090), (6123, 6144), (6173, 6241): -0.04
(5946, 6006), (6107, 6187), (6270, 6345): -0.03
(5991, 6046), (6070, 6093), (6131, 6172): 0.01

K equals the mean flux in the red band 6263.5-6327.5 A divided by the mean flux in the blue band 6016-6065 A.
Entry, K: 1.08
